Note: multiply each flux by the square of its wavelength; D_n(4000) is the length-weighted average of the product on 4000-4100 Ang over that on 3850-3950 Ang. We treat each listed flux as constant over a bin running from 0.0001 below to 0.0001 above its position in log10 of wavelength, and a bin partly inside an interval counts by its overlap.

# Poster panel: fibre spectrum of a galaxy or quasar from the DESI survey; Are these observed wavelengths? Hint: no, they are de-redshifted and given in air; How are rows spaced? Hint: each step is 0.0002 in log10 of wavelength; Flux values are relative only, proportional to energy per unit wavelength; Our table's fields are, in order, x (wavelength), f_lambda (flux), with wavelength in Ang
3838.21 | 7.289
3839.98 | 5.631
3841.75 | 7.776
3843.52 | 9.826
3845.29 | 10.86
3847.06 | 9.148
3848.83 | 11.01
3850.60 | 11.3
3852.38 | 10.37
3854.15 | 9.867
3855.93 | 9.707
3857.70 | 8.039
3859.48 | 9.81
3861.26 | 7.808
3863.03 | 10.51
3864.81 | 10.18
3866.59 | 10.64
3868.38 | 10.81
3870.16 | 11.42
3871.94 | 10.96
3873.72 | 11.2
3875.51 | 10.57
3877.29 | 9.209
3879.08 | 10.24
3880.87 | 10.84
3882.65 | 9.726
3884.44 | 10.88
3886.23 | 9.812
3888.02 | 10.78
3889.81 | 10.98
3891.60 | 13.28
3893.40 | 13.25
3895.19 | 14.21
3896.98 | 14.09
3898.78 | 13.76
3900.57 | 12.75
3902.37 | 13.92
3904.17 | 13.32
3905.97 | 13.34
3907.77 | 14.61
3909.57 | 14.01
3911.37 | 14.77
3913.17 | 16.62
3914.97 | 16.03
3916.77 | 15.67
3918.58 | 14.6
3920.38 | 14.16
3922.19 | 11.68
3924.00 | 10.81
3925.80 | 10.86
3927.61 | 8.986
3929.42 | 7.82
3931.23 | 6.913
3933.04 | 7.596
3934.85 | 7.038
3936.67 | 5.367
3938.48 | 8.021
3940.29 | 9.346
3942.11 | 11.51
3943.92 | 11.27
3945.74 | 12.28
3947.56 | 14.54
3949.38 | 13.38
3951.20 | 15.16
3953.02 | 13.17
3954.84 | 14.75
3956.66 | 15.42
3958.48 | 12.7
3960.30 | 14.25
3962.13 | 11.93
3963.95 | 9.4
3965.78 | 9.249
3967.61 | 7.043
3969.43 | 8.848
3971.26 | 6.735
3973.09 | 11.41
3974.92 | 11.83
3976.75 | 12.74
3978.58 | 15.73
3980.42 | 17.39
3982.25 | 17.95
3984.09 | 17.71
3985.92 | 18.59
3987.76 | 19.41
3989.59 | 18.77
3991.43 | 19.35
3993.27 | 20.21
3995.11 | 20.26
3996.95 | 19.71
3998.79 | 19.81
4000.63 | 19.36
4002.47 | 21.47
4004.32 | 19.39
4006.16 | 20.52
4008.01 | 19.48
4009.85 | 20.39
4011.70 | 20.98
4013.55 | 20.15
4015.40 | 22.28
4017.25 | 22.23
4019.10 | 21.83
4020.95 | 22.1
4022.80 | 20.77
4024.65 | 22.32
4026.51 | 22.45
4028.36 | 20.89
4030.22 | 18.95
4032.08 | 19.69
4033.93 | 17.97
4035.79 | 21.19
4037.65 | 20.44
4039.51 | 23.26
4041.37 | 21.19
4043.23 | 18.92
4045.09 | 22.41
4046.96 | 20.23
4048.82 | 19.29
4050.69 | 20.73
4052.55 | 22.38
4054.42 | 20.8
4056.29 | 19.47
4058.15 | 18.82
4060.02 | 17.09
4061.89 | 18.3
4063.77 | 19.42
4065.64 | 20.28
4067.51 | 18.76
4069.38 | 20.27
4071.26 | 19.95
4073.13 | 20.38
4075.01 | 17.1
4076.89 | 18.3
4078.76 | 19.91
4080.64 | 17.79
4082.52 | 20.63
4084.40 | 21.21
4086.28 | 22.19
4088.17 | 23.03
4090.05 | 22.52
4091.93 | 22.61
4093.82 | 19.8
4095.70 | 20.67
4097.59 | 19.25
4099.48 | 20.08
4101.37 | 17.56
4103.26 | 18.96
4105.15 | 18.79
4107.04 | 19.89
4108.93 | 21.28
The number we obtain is 1.9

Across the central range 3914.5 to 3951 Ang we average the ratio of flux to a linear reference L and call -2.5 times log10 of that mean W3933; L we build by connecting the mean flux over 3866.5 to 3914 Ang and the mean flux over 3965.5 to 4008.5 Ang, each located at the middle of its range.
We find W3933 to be 0.27 mag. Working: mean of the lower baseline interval 12.2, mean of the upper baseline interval 16.5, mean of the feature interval 10.9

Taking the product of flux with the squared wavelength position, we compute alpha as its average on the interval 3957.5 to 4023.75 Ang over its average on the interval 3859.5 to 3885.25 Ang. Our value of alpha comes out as 1.8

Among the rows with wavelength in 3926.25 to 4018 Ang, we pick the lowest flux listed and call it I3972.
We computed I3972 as 5.367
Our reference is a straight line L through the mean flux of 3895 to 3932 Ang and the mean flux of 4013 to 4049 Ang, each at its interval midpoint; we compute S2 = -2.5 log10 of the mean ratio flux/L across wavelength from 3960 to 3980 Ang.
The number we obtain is 0.47 mag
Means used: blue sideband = 13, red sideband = 21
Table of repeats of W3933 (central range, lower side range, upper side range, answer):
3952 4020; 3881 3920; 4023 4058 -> 0.089 mag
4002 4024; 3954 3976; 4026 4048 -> -0.201 mag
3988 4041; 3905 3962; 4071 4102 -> -0.247 mag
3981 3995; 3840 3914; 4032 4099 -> -0.145 mag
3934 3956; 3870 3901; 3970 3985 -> 0.149 mag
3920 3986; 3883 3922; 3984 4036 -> 0.398 mag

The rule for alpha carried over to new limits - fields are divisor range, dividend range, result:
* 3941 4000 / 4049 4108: 1.45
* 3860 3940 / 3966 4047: 1.73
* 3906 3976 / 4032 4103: 1.85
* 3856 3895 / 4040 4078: 2.05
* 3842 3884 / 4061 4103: 2.20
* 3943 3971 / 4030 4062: 1.74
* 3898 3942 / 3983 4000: 1.71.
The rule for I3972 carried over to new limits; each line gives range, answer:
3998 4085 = 17.09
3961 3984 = 6.735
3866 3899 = 9.209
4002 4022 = 19.39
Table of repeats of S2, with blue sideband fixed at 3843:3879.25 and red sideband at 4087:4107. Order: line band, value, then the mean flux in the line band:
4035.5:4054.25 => -0.16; 21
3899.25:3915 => -0.17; 14.3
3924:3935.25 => 0.47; 8.47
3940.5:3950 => 0.12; 12.3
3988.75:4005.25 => -0.23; 19.8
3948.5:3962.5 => 0.02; 13.9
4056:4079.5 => 0.00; 19.1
